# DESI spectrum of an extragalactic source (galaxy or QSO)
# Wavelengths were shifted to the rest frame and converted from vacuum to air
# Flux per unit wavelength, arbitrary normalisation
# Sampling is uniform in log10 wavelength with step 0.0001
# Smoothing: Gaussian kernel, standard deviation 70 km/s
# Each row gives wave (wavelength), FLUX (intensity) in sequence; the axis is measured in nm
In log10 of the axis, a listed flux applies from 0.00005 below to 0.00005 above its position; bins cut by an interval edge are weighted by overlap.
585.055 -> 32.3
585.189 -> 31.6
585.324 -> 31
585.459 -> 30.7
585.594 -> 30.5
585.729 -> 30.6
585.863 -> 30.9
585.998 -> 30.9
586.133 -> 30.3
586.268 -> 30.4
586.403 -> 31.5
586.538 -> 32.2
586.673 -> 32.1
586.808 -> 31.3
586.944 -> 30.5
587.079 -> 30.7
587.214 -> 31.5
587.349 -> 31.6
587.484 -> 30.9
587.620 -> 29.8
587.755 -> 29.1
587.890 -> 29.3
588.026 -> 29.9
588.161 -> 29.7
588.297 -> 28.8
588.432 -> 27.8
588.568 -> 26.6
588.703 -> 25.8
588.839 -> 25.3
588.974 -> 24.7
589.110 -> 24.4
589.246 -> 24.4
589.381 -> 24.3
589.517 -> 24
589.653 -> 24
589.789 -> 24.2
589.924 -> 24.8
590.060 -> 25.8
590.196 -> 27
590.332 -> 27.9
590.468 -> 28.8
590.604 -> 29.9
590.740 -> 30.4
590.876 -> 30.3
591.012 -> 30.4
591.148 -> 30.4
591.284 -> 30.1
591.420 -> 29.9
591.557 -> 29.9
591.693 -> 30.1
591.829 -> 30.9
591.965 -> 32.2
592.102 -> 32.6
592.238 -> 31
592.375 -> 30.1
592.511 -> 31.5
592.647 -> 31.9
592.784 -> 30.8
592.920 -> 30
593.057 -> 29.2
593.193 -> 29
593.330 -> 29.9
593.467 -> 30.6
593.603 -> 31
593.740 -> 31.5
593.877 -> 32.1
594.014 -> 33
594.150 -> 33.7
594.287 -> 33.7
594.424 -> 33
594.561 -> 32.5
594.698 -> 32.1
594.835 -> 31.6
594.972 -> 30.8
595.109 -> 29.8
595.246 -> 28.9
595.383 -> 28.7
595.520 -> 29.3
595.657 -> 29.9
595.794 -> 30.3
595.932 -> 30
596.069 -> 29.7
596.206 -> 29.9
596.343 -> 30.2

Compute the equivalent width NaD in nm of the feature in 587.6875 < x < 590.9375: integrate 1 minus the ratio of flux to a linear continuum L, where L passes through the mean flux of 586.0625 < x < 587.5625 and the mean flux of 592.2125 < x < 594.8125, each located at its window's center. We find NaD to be 0.45 nm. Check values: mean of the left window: 31.2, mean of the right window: 31.4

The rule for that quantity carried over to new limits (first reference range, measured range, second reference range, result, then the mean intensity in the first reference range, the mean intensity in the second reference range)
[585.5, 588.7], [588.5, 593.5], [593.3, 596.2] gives 0.358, 30.2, 31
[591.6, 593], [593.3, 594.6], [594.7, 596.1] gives -0.070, 31.1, 30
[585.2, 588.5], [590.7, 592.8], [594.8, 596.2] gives -0.045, 30.5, 29.9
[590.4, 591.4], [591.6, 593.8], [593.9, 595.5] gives 0.001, 30.1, 31.6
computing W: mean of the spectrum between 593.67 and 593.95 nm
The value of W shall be 31.7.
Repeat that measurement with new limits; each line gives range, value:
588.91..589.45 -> 24.4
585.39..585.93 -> 30.7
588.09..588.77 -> 27.8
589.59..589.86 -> 24.2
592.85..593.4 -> 29.5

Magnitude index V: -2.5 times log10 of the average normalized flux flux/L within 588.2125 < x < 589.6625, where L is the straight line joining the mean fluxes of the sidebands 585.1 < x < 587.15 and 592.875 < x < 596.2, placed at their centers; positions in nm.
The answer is 0.21 mag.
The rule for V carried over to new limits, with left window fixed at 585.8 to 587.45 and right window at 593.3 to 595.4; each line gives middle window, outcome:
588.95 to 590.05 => 0.270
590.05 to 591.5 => 0.073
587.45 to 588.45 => 0.064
